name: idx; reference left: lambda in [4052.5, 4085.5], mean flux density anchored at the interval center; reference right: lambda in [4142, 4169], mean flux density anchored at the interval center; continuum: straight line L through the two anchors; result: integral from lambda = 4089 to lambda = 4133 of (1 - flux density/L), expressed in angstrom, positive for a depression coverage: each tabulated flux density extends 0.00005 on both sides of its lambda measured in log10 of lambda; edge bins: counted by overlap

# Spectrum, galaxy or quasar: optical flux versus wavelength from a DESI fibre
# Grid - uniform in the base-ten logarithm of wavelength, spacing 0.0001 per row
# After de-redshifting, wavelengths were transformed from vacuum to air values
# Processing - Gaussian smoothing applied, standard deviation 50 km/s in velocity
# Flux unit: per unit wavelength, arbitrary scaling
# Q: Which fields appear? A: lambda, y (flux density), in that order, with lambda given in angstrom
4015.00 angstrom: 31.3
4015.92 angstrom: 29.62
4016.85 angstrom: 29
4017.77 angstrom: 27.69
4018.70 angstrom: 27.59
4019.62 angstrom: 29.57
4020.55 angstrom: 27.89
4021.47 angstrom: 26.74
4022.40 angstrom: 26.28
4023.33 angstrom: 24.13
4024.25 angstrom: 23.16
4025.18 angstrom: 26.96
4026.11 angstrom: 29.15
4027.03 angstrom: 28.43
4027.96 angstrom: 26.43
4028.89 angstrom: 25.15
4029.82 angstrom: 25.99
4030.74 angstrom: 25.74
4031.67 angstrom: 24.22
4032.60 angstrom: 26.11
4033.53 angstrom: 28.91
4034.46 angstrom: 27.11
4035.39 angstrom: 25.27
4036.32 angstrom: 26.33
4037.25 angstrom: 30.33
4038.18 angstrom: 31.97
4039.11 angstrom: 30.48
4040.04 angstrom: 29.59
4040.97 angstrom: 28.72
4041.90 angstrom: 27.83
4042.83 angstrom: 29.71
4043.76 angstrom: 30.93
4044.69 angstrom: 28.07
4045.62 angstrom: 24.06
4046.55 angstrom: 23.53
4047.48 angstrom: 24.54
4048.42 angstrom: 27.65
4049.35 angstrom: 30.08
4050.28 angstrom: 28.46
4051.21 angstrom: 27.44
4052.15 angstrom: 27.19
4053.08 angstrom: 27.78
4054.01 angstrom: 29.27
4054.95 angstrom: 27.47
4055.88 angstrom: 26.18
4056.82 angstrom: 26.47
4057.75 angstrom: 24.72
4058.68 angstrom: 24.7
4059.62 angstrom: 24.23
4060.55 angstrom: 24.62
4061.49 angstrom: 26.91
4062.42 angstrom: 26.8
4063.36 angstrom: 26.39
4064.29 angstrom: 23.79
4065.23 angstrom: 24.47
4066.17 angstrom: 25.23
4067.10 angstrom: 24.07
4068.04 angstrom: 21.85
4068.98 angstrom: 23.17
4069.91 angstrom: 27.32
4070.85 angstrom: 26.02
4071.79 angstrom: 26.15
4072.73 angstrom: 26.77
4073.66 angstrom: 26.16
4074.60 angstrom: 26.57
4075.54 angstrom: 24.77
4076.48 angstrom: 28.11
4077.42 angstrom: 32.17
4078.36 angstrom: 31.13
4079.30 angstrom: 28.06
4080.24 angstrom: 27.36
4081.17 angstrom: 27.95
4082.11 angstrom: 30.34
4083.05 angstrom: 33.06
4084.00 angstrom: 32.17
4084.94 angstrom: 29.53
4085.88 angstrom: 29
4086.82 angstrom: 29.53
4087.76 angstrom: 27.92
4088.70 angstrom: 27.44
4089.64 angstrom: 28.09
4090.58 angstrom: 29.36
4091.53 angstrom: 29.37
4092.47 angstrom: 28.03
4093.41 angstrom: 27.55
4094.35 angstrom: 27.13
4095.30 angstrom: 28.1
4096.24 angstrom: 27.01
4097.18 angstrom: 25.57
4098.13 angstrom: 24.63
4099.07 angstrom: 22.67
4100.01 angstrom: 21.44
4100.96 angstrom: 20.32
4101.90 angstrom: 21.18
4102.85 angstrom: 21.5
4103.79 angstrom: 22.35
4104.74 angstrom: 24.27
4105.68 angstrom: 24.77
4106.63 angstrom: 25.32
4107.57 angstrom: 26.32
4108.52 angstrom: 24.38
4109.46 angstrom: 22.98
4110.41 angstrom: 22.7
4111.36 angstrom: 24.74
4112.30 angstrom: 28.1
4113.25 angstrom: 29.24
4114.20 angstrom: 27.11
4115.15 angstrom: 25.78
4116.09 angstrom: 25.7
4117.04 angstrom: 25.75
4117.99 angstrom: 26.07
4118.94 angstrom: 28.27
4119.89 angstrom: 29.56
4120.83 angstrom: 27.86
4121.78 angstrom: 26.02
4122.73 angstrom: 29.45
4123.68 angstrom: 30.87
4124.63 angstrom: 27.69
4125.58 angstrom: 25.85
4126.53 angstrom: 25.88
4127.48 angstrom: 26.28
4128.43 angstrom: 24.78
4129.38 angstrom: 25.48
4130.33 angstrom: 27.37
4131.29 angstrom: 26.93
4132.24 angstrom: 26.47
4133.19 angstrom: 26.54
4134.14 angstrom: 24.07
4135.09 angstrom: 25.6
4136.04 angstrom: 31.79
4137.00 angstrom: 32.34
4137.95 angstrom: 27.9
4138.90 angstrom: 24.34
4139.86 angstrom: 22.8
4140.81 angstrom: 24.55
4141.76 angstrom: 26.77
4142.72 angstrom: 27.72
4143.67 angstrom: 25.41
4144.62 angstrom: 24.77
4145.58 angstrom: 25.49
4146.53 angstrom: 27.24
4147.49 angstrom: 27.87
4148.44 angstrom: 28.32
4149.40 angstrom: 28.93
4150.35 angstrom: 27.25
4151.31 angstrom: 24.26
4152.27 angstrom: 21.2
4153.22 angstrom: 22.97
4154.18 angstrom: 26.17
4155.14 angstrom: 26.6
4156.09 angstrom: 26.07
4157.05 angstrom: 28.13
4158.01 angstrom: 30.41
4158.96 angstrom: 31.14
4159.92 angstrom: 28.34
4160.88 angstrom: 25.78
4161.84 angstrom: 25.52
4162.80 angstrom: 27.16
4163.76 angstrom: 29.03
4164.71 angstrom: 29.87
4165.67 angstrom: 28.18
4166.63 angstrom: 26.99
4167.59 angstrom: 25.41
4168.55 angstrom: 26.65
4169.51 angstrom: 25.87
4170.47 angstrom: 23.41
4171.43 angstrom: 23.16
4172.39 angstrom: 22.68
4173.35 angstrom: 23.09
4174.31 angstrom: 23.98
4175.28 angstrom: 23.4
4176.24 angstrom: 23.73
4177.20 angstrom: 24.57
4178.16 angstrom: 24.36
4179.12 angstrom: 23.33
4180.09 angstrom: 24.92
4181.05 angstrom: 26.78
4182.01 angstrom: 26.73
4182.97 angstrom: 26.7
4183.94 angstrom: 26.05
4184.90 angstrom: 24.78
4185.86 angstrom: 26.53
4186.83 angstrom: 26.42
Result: 1.4 angstrom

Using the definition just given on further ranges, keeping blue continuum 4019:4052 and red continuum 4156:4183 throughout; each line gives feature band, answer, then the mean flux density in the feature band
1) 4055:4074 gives 1.2 angstrom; 25.4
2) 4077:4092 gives -1.5 angstrom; 29.5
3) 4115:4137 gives -0.5 angstrom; 27.1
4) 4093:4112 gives 1.7 angstrom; 24.3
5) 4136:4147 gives -0.1 angstrom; 26.6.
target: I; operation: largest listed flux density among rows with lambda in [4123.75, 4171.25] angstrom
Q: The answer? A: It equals 32.34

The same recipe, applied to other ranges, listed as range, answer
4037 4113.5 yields 33.06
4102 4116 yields 29.24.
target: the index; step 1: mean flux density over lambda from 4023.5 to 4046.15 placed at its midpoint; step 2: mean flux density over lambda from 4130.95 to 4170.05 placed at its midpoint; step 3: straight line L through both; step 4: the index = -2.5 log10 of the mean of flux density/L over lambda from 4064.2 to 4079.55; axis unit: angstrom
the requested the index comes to 0.04 mag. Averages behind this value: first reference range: 27.5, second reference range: 26.8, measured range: 26.2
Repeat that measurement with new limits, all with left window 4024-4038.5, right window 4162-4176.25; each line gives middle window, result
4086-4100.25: -0.03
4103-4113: 0.07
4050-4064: 0.01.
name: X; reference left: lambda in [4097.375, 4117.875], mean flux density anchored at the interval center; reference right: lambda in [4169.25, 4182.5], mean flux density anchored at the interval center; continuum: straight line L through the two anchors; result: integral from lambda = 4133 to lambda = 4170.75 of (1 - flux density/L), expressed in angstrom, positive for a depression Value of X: -3.8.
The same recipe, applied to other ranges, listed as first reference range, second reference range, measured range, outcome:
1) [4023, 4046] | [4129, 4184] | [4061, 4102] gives 0.1 angstrom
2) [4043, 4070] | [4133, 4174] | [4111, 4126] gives -0.6 angstrom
